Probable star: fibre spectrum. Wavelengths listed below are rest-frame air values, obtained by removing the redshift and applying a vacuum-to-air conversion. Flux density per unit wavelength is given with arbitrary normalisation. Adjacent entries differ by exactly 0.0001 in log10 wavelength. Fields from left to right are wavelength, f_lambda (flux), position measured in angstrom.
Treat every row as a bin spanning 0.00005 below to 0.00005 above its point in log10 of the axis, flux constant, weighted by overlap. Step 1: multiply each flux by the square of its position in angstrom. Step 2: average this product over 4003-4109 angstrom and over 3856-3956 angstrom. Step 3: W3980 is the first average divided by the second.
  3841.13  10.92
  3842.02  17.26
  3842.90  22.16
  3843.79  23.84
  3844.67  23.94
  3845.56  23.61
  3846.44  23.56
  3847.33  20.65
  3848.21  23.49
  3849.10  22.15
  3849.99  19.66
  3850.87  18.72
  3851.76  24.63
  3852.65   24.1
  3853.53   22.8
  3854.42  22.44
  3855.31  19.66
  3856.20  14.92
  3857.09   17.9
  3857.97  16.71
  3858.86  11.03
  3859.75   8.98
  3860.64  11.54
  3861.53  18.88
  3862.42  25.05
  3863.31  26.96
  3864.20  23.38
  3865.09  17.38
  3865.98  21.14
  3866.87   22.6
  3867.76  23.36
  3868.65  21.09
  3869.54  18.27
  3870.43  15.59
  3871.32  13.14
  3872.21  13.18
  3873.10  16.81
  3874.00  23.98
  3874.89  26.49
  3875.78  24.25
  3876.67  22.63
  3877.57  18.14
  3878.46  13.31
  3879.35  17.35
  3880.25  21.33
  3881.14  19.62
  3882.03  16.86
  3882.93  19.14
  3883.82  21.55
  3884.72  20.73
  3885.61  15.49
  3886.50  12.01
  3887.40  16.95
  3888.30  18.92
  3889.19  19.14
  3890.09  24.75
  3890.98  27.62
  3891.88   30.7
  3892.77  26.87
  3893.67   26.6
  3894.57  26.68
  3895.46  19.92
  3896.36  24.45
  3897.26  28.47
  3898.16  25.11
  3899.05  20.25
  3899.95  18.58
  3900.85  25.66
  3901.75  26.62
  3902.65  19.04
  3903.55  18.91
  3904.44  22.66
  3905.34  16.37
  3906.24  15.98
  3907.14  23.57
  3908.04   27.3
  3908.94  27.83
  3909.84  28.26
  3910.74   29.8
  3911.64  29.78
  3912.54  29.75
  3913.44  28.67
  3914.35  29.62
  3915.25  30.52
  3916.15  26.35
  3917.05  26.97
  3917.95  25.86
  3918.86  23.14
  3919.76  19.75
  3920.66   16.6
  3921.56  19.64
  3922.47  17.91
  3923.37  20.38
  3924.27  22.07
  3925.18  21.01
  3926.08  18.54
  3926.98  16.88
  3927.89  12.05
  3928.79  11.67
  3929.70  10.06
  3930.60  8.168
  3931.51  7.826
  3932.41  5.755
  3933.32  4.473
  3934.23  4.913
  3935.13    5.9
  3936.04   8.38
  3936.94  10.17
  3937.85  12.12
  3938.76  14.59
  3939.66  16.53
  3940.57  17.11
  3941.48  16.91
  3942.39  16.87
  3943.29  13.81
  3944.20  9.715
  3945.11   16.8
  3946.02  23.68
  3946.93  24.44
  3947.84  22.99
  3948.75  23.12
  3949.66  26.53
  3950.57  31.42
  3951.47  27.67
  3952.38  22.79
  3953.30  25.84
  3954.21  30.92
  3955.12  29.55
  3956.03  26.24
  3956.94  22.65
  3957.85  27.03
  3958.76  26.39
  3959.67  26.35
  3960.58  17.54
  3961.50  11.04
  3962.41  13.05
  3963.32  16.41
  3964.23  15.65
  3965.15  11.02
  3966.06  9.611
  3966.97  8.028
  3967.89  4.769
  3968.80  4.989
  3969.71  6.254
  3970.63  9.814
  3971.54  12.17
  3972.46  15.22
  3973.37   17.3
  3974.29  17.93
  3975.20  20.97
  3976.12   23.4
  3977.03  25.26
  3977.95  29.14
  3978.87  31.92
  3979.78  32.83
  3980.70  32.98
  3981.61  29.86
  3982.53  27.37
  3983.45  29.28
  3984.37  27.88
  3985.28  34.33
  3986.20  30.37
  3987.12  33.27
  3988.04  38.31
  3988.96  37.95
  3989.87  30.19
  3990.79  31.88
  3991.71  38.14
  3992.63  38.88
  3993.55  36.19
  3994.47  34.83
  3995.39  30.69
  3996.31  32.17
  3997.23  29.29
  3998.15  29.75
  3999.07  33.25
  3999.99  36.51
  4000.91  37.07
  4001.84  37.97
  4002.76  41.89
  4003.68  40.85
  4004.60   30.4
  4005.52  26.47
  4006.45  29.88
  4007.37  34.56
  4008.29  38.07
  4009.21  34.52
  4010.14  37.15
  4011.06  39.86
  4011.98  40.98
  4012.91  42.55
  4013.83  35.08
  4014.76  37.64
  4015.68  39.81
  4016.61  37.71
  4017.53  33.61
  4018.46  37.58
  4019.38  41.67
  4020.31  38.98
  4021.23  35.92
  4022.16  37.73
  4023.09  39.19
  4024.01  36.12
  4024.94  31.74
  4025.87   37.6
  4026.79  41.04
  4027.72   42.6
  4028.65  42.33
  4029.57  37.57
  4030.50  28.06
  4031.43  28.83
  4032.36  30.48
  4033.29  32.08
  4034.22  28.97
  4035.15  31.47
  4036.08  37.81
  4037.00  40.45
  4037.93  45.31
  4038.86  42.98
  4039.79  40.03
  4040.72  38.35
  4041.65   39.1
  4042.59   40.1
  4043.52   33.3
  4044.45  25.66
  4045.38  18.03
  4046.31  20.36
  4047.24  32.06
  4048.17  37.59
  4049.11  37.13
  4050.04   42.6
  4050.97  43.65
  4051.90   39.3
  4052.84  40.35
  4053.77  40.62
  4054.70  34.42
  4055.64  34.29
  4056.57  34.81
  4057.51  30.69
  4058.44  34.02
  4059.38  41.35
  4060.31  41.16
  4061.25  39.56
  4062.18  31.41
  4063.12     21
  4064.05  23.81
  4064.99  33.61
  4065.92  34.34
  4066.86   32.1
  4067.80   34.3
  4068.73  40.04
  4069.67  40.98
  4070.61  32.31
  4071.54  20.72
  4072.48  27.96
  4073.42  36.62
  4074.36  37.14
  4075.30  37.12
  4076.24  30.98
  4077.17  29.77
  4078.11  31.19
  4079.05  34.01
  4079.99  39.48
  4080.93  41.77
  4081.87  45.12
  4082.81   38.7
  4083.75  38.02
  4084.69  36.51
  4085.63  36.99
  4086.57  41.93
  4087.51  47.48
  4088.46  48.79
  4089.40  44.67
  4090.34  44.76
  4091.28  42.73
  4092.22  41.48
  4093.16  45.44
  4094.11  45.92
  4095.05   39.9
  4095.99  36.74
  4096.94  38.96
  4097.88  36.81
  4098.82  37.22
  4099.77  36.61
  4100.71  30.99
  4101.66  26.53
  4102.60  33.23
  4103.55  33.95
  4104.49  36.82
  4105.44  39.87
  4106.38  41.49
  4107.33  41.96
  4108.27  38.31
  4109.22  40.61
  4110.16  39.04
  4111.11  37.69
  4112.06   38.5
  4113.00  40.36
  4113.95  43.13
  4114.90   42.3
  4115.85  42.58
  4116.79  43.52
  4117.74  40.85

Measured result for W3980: 2.0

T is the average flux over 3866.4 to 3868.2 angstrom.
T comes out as 23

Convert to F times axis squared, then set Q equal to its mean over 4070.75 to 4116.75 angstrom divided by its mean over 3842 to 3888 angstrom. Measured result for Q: 2.19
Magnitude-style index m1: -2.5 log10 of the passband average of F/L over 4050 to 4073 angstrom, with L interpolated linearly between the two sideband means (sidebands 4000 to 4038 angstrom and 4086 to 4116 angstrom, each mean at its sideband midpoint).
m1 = 0.11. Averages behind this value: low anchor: 36.5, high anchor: 39.9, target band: 34.6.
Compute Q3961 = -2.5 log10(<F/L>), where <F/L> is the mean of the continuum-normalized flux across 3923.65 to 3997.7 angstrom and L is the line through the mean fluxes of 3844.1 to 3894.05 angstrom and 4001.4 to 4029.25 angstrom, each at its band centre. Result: 0.44 mag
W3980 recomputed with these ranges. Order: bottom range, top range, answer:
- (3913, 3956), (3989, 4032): 2.00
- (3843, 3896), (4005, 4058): 1.92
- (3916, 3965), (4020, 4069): 2.04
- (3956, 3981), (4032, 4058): 2.02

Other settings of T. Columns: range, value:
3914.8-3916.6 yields 28.5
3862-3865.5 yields 23.2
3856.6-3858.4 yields 17.3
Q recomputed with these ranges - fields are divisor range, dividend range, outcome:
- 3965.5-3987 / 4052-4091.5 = 1.80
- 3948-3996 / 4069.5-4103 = 1.64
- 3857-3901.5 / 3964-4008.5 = 1.42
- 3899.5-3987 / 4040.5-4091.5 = 1.89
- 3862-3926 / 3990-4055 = 1.73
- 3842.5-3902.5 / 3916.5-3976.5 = 0.85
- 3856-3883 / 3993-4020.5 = 2.05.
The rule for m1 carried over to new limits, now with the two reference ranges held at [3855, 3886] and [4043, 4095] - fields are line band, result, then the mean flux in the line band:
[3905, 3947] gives 0.263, 18.3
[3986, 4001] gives -0.152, 34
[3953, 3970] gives 0.450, 17.6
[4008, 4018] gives -0.207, 37.9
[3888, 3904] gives -0.137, 23.9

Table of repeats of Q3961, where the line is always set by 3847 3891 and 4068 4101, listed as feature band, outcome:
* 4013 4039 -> -0.12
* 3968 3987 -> 0.26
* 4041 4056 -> 0.00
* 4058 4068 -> 0.09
